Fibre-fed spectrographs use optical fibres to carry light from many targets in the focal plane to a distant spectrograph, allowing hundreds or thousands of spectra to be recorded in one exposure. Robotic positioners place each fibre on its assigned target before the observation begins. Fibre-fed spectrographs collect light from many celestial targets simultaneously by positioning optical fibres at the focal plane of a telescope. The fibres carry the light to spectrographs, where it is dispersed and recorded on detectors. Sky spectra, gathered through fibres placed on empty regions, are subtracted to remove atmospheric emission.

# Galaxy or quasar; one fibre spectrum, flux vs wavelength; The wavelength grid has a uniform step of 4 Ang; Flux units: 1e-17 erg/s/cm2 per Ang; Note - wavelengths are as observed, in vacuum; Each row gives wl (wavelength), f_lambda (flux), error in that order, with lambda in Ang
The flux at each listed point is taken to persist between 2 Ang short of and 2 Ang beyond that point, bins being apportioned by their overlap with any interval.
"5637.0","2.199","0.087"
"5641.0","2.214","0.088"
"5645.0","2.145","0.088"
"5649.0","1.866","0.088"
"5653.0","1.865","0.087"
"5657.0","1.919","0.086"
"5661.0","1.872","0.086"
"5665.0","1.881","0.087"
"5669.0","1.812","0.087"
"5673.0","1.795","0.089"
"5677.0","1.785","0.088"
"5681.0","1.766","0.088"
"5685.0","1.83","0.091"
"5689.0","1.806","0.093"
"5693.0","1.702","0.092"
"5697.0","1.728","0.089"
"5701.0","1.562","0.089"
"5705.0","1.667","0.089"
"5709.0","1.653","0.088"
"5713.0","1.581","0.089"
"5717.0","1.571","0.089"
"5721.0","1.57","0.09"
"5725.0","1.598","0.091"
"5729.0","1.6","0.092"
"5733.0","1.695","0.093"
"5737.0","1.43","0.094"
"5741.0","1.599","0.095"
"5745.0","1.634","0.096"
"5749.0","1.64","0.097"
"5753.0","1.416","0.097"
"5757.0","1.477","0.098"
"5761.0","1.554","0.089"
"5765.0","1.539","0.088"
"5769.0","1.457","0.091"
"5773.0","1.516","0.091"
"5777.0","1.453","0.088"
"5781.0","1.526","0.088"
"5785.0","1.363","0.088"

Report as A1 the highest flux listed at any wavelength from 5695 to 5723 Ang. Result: 1.728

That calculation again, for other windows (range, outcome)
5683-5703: 1.83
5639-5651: 2.214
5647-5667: 1.919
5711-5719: 1.581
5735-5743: 1.599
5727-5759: 1.695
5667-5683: 1.812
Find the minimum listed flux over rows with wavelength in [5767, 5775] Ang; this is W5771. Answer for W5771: 1.457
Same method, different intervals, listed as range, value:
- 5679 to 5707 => 1.562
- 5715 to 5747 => 1.43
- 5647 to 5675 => 1.795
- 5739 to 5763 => 1.416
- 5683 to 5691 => 1.806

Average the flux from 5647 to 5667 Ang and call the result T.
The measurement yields 1.88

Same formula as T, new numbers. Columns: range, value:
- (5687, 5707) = 1.69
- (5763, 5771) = 1.5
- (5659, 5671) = 1.86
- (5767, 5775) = 1.49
